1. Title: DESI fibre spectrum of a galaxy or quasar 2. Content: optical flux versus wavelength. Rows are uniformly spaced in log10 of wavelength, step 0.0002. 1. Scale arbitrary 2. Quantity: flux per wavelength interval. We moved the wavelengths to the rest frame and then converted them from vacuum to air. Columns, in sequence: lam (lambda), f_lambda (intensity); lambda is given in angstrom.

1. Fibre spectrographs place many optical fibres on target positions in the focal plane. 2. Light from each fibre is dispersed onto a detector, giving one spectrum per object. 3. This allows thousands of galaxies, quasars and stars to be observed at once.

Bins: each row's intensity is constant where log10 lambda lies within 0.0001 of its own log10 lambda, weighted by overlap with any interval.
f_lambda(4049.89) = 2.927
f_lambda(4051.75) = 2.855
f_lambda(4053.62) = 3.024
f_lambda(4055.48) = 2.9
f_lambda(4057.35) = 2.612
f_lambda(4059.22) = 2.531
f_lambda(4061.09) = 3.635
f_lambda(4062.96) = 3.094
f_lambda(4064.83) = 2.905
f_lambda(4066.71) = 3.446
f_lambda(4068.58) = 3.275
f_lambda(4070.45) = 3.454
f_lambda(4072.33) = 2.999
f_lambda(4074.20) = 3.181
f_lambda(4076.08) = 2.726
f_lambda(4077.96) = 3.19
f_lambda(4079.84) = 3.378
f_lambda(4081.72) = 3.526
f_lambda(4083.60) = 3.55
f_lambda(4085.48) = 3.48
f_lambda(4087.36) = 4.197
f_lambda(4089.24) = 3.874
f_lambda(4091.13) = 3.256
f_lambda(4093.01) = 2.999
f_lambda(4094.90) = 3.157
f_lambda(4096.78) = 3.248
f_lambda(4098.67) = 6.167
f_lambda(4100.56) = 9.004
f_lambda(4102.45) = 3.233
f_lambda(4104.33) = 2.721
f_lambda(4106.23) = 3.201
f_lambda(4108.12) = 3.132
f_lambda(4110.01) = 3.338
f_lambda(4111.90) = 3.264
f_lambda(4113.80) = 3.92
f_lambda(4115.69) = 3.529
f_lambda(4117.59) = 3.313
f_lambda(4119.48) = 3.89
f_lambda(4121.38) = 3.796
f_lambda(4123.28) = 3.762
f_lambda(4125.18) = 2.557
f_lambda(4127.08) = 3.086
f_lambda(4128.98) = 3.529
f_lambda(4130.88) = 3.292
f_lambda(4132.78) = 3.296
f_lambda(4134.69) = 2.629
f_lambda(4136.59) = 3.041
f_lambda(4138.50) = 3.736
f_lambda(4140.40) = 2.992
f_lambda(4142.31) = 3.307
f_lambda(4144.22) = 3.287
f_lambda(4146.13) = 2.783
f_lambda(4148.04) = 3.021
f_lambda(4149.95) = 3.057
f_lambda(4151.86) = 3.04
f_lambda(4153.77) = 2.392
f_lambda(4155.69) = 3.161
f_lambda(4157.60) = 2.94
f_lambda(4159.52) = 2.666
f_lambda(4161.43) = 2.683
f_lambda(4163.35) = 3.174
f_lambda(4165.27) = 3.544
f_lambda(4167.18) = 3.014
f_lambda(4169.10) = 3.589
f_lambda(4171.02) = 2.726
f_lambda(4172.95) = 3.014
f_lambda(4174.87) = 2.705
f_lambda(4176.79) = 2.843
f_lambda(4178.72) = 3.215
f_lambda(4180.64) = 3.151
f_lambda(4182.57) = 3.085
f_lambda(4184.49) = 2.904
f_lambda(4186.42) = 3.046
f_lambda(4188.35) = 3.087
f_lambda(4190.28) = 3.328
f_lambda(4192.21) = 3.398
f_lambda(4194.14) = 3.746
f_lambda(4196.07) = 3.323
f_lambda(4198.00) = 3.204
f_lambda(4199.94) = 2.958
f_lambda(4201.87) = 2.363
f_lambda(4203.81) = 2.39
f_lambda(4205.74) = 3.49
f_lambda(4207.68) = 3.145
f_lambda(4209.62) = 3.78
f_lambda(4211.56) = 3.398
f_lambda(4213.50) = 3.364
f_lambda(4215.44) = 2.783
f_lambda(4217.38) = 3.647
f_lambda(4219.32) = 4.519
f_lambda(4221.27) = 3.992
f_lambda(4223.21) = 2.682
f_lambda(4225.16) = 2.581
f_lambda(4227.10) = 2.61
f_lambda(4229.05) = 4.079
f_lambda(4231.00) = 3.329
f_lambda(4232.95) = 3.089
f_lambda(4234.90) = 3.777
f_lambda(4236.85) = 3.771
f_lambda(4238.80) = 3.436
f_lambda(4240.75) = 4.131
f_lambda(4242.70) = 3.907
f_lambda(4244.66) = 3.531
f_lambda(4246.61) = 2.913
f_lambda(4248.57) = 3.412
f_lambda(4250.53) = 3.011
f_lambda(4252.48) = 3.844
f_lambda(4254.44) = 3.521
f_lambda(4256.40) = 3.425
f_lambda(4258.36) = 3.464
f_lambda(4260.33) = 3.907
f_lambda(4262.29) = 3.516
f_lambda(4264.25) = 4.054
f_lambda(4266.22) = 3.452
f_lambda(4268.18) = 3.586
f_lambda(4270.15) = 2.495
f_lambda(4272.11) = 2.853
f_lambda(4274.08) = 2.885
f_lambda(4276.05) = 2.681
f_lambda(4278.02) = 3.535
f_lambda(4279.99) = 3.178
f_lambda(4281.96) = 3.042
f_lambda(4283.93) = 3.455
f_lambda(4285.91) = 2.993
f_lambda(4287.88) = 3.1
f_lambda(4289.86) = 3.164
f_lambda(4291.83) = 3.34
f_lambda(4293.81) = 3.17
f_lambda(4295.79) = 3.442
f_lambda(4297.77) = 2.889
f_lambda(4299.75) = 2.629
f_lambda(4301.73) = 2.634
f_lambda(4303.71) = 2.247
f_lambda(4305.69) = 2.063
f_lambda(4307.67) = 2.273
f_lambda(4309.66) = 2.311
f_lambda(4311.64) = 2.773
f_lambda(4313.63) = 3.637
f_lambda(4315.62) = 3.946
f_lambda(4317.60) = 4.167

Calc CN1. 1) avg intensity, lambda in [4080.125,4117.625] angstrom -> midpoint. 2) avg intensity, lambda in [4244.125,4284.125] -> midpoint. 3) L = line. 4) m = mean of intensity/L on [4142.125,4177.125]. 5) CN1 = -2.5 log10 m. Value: 0.21 mag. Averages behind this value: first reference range 3.81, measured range 2.99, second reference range 3.32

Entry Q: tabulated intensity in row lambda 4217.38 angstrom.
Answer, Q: 3.647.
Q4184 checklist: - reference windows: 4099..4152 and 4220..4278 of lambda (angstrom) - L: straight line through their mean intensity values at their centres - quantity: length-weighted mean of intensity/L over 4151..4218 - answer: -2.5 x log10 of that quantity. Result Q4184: 0.12 mag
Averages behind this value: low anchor 3.49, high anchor 3.38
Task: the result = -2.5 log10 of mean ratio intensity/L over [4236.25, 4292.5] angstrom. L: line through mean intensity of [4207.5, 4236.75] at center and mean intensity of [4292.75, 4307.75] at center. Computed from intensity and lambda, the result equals -0.12 mag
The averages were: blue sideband 3.4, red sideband 2.7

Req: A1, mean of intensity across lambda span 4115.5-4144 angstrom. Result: 3.31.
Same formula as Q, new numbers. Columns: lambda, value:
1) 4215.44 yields 2.783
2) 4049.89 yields 2.927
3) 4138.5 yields 3.736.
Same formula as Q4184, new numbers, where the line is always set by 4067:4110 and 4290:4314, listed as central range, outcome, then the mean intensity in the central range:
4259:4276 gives -0.13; 3.31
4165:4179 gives 0.09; 3.05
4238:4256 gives -0.17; 3.52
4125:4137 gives 0.13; 3.1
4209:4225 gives -0.11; 3.47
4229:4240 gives -0.16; 3.55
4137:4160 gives 0.13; 3.04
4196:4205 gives 0.14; 2.82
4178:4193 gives 0.04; 3.15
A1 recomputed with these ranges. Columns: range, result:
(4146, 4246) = 3.21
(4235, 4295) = 3.36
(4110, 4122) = 3.59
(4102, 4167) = 3.18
